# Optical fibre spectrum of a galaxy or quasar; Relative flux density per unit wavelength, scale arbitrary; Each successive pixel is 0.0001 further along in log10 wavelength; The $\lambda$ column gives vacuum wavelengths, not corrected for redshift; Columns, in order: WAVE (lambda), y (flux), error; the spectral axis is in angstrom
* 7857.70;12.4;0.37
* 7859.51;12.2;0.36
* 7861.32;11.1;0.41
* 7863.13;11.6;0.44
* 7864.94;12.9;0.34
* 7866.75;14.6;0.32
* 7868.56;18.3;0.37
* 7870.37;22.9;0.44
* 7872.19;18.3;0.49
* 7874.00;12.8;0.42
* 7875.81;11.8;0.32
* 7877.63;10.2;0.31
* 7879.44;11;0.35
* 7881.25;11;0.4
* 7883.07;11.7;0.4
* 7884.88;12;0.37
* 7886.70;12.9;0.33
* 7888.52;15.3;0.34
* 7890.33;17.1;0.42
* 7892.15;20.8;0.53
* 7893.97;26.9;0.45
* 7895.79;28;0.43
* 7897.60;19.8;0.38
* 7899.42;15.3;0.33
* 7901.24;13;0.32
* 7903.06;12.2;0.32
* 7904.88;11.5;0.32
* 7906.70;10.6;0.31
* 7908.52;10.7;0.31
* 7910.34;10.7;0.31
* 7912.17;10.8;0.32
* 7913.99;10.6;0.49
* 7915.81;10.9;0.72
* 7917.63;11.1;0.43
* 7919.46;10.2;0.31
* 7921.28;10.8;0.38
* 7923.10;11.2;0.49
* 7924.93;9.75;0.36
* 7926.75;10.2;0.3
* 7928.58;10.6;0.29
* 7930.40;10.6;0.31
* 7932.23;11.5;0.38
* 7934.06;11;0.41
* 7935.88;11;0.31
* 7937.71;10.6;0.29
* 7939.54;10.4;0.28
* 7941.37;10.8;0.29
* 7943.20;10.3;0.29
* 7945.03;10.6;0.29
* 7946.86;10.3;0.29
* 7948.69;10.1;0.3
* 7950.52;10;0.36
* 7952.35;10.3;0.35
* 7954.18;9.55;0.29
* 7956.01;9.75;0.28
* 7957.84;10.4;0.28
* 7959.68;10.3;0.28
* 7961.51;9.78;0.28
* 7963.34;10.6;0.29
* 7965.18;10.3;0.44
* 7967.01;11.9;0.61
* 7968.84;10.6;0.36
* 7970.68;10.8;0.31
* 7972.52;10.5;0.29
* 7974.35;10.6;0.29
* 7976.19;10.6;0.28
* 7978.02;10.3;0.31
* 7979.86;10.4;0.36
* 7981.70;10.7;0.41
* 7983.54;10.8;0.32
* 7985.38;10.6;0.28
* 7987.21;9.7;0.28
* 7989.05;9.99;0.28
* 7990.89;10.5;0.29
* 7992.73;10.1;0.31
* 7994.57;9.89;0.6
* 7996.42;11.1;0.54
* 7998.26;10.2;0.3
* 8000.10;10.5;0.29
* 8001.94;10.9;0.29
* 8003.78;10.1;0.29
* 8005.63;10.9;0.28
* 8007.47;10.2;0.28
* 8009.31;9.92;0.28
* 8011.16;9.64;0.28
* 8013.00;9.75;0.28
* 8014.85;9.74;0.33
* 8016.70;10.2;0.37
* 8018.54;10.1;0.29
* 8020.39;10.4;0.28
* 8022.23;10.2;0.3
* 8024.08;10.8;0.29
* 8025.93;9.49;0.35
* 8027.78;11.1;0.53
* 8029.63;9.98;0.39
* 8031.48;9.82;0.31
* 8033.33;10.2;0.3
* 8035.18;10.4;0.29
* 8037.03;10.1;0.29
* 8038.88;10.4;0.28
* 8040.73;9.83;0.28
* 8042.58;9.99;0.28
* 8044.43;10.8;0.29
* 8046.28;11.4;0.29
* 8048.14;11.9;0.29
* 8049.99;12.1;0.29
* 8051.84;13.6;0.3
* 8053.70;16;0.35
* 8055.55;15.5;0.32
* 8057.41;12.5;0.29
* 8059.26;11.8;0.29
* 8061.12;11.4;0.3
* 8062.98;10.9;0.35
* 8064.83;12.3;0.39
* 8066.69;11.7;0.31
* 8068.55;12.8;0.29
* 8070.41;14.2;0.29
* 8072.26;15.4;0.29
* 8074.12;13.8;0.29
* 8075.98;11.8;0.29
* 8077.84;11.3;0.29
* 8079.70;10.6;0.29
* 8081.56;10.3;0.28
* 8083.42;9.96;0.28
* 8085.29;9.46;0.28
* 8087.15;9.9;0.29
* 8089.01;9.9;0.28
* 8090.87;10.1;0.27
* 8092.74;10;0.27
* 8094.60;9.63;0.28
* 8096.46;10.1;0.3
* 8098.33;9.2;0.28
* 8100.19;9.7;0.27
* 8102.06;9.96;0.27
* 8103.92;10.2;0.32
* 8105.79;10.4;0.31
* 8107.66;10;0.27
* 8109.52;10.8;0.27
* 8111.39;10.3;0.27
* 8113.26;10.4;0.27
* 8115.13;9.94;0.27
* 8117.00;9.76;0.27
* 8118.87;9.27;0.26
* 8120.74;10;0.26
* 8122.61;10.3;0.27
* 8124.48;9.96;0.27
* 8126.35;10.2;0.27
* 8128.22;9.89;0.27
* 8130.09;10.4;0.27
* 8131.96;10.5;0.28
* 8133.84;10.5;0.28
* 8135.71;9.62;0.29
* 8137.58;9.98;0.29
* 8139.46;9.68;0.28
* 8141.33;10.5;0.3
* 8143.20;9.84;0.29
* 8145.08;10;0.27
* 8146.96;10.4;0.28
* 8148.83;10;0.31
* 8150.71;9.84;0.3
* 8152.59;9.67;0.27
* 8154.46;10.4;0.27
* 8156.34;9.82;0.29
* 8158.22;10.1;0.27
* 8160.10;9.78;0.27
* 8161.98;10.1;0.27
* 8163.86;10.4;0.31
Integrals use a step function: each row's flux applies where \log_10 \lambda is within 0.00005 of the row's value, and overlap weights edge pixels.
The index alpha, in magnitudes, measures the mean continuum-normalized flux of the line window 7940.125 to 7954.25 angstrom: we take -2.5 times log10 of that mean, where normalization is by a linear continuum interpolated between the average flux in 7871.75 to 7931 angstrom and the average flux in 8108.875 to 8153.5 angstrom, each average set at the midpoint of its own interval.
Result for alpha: 0.23 mag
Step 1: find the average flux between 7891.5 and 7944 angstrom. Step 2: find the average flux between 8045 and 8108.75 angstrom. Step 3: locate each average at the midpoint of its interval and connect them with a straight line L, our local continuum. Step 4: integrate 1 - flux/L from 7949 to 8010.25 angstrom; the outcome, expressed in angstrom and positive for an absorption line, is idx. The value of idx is 9.4 angstrom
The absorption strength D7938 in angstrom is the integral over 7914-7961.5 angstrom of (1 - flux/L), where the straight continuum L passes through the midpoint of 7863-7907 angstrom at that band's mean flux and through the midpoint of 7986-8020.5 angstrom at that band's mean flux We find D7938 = 9.46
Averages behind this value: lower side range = 15.4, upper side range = 10.2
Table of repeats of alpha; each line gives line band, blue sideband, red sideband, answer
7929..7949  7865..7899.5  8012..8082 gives 0.34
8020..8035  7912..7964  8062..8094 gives 0.08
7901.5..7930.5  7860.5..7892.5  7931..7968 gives 0.12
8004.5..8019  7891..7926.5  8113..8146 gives 0.20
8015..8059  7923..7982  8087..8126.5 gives -0.10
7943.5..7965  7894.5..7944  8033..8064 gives 0.18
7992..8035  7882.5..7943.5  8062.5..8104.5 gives 0.16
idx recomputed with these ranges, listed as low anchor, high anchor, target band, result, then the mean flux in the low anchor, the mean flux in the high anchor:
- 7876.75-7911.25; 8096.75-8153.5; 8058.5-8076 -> -2.25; 14.8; 10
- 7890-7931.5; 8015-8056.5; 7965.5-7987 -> 2.80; 13.6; 11.1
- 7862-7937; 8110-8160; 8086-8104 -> 1.33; 13.5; 10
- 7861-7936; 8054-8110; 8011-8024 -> 2.11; 13.5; 11.2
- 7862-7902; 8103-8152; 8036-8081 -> -1.81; 15.8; 10.1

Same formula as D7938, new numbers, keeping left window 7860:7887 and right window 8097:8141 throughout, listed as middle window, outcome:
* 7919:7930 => 2.01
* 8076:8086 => 0.11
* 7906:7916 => 1.77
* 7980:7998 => 2.31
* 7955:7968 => 1.96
